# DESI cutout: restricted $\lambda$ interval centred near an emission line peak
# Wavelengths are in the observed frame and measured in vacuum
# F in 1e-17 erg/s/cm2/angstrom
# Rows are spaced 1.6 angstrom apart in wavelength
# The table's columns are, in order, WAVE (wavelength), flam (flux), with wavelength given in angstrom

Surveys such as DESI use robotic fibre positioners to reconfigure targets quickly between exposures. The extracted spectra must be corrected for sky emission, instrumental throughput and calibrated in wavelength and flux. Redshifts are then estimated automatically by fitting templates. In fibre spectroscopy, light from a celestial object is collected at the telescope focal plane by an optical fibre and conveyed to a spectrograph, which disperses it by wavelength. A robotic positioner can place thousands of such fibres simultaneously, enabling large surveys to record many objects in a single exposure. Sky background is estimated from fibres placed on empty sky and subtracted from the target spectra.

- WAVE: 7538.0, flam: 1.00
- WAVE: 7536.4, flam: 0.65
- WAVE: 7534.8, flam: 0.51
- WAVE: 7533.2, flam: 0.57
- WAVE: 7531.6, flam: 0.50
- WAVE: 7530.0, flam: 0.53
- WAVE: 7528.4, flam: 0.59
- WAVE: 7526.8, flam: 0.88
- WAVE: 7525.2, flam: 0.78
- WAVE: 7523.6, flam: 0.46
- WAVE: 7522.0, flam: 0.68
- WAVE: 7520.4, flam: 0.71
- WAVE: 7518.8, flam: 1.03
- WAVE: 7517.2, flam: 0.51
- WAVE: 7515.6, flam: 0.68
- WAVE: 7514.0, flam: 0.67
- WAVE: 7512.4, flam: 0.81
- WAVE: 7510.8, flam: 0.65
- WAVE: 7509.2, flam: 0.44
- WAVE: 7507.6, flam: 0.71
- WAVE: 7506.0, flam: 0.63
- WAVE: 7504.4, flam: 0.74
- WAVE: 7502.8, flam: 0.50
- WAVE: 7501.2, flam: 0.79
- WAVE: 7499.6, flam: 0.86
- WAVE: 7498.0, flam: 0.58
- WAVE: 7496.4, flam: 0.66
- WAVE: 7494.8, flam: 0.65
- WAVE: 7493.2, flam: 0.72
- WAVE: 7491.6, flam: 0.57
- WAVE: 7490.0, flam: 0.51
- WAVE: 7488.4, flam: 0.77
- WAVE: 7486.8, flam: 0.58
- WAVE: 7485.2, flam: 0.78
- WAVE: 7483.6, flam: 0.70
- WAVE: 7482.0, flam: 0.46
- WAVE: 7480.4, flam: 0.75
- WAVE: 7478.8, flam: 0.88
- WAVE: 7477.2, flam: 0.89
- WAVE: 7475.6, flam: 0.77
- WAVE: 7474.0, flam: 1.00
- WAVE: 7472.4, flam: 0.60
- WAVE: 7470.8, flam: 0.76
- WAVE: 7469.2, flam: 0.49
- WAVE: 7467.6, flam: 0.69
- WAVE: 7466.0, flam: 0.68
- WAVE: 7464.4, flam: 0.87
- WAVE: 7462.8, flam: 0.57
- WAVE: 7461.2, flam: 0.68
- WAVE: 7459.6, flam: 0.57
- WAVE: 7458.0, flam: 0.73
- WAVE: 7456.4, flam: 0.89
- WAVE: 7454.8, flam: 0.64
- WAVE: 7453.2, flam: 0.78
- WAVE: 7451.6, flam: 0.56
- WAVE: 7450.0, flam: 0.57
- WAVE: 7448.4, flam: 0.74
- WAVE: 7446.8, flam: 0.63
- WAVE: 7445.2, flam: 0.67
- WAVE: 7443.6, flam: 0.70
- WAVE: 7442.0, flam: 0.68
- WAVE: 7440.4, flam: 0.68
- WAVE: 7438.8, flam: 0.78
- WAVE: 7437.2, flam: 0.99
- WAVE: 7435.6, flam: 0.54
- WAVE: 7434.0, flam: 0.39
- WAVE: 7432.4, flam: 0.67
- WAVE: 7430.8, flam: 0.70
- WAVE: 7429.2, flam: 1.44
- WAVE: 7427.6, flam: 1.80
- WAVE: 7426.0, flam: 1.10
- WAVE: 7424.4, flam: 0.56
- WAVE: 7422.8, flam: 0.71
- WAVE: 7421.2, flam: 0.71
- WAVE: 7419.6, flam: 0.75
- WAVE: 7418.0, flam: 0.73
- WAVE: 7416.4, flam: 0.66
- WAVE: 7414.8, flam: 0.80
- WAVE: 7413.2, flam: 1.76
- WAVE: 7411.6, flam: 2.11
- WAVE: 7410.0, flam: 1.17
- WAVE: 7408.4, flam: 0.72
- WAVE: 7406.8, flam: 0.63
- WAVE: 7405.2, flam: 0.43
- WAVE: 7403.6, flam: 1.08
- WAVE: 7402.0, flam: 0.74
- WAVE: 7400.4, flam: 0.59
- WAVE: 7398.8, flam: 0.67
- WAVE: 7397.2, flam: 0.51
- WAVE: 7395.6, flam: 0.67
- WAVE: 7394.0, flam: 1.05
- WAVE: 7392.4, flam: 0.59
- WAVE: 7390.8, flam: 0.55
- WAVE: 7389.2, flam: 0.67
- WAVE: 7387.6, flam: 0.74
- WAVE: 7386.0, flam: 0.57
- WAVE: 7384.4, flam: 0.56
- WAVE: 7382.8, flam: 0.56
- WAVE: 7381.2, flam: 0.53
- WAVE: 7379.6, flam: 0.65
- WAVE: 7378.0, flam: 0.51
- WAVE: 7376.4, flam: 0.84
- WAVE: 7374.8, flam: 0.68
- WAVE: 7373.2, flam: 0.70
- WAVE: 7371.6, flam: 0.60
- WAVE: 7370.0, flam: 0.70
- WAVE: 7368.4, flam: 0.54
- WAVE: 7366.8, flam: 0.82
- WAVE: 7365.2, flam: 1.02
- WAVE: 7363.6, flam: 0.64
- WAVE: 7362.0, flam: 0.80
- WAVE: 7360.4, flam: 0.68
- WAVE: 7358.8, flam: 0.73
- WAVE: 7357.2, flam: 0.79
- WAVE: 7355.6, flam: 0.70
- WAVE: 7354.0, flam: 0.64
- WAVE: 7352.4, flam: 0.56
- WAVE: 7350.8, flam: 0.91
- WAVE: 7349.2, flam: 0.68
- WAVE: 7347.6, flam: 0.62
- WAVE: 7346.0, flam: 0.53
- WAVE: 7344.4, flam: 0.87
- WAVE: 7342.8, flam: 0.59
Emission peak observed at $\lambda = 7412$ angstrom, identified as [S II] 6716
